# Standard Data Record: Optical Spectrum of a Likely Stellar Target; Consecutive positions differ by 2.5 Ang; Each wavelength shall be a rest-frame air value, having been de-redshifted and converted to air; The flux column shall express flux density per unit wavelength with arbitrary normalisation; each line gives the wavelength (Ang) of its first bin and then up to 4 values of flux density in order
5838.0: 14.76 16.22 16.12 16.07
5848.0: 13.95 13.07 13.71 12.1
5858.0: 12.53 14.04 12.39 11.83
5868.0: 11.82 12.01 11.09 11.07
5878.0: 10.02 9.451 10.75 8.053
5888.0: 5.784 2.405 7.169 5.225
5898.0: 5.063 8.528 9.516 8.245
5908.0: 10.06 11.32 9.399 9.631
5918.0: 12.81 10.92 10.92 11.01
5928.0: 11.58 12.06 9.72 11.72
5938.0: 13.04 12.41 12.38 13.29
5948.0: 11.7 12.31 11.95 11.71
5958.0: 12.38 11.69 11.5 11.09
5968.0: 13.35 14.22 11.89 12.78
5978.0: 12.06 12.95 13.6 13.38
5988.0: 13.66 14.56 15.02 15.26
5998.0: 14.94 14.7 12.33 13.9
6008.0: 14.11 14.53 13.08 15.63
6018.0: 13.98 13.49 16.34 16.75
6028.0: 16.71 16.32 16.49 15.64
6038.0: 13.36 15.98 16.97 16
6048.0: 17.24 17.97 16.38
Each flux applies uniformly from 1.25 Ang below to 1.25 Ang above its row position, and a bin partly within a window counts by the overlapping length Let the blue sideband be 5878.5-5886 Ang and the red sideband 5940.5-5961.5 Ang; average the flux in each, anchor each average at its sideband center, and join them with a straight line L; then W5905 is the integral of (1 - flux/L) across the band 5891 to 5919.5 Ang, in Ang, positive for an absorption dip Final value 5.08 Ang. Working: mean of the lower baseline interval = 9.61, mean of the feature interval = 8.66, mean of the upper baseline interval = 12.2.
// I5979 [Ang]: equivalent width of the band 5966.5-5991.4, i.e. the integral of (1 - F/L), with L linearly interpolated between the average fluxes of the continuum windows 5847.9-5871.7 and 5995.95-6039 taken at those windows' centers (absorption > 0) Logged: 2.0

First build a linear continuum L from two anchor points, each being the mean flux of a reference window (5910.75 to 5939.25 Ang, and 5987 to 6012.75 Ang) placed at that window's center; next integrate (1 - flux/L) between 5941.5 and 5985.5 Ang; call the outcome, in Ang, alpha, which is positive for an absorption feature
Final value 1.1 Ang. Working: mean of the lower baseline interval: 11.2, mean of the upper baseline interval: 14.3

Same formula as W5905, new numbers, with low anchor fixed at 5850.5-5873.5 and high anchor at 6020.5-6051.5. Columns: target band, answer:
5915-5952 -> 6.0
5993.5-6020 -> 2.2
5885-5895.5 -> 6.0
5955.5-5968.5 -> 2.4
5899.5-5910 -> 3.2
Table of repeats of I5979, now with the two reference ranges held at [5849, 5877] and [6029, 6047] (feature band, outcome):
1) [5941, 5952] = 1.3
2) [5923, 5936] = 2.4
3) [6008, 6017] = 0.6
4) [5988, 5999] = 0.1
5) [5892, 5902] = 5.0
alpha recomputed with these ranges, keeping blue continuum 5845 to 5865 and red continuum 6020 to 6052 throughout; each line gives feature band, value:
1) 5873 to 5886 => 3.4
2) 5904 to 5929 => 6.5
